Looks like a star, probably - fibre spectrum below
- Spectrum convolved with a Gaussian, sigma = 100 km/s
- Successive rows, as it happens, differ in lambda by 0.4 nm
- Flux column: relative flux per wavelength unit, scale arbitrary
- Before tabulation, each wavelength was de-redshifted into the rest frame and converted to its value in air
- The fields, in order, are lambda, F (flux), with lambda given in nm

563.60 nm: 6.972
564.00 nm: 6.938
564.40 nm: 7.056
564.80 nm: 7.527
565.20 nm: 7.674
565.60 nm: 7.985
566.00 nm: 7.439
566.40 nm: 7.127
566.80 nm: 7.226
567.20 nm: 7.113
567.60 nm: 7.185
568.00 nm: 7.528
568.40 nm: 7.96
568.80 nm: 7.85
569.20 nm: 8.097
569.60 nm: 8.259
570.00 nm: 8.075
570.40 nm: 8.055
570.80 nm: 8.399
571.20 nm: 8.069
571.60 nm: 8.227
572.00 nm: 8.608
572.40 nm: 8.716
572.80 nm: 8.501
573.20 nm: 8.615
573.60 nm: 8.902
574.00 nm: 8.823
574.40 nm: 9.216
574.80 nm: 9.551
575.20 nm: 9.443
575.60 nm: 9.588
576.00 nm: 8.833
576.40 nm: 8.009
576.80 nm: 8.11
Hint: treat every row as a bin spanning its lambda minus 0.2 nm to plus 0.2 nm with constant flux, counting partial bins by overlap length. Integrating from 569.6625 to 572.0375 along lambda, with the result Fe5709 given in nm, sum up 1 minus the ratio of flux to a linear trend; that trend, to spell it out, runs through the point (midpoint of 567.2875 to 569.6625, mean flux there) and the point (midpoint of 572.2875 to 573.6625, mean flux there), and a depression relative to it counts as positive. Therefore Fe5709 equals 0.00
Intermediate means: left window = 7.75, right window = 8.66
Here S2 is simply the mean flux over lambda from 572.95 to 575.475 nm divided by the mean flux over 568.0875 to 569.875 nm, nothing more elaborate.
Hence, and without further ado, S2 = 1.1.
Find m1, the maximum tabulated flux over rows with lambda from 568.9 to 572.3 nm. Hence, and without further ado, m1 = 8.608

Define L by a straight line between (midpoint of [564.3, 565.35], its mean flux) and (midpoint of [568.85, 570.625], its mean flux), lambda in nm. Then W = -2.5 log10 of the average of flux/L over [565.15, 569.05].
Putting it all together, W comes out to 0.03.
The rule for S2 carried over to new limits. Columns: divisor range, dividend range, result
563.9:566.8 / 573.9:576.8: 1.22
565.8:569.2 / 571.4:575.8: 1.20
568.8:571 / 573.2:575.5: 1.12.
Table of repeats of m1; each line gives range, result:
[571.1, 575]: 9.551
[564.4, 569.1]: 7.985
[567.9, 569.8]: 8.259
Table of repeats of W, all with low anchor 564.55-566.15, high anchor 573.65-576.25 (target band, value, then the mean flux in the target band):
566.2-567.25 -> 0.10 mag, 7.16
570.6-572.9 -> 0.03 mag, 8.42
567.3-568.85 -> 0.07 mag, 7.58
